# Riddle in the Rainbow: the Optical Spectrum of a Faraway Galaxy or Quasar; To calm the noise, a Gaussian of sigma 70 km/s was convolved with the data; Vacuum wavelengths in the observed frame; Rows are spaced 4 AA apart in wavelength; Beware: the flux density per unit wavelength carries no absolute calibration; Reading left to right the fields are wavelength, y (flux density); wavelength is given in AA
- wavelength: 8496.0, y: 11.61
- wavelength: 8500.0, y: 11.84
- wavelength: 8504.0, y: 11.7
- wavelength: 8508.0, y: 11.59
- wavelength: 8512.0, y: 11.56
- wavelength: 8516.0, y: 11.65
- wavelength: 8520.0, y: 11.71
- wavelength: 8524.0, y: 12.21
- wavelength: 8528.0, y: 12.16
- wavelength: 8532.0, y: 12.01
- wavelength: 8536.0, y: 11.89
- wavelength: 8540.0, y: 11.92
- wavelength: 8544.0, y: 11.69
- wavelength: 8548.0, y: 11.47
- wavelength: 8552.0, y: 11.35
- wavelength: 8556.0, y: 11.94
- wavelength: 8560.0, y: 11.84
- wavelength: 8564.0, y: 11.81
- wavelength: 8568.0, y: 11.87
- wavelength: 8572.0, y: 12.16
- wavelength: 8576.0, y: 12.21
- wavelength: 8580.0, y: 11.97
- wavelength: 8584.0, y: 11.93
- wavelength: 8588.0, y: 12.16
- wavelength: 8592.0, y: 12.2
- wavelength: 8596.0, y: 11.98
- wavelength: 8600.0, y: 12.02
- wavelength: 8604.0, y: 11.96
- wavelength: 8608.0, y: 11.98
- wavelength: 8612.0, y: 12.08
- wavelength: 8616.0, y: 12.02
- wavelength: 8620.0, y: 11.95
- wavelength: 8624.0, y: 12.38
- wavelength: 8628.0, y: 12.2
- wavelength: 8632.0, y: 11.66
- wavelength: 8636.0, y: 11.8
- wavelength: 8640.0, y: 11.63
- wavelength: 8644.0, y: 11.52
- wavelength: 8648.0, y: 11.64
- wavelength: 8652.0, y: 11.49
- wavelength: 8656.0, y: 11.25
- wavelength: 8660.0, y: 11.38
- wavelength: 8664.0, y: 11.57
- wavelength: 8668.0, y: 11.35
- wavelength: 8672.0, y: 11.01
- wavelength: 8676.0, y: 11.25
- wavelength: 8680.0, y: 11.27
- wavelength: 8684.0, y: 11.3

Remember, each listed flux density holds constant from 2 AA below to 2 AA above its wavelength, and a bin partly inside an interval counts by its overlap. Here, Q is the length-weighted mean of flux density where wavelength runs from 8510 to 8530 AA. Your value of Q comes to 11.9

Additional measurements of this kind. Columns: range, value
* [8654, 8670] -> 11.4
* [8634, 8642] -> 11.7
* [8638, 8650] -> 11.6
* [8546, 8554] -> 11.4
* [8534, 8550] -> 11.7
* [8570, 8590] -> 12.1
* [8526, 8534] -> 12.1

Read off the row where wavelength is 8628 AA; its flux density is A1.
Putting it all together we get 12.2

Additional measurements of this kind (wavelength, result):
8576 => 12.21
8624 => 12.38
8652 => 11.49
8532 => 12.01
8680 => 11.27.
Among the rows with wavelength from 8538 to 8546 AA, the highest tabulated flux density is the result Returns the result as 11.92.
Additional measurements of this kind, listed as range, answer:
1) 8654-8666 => 11.57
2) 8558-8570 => 11.87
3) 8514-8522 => 11.71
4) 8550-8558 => 11.94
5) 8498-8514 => 11.84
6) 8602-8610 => 11.98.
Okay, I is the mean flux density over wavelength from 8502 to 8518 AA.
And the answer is 11.6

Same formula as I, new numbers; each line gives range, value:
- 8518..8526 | 12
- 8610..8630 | 12.1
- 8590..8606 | 12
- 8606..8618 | 12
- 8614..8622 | 12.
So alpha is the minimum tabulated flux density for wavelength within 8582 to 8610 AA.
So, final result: 11.93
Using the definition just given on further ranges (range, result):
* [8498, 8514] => 11.56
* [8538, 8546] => 11.69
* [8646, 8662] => 11.25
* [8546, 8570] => 11.35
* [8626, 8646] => 11.52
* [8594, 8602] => 11.98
